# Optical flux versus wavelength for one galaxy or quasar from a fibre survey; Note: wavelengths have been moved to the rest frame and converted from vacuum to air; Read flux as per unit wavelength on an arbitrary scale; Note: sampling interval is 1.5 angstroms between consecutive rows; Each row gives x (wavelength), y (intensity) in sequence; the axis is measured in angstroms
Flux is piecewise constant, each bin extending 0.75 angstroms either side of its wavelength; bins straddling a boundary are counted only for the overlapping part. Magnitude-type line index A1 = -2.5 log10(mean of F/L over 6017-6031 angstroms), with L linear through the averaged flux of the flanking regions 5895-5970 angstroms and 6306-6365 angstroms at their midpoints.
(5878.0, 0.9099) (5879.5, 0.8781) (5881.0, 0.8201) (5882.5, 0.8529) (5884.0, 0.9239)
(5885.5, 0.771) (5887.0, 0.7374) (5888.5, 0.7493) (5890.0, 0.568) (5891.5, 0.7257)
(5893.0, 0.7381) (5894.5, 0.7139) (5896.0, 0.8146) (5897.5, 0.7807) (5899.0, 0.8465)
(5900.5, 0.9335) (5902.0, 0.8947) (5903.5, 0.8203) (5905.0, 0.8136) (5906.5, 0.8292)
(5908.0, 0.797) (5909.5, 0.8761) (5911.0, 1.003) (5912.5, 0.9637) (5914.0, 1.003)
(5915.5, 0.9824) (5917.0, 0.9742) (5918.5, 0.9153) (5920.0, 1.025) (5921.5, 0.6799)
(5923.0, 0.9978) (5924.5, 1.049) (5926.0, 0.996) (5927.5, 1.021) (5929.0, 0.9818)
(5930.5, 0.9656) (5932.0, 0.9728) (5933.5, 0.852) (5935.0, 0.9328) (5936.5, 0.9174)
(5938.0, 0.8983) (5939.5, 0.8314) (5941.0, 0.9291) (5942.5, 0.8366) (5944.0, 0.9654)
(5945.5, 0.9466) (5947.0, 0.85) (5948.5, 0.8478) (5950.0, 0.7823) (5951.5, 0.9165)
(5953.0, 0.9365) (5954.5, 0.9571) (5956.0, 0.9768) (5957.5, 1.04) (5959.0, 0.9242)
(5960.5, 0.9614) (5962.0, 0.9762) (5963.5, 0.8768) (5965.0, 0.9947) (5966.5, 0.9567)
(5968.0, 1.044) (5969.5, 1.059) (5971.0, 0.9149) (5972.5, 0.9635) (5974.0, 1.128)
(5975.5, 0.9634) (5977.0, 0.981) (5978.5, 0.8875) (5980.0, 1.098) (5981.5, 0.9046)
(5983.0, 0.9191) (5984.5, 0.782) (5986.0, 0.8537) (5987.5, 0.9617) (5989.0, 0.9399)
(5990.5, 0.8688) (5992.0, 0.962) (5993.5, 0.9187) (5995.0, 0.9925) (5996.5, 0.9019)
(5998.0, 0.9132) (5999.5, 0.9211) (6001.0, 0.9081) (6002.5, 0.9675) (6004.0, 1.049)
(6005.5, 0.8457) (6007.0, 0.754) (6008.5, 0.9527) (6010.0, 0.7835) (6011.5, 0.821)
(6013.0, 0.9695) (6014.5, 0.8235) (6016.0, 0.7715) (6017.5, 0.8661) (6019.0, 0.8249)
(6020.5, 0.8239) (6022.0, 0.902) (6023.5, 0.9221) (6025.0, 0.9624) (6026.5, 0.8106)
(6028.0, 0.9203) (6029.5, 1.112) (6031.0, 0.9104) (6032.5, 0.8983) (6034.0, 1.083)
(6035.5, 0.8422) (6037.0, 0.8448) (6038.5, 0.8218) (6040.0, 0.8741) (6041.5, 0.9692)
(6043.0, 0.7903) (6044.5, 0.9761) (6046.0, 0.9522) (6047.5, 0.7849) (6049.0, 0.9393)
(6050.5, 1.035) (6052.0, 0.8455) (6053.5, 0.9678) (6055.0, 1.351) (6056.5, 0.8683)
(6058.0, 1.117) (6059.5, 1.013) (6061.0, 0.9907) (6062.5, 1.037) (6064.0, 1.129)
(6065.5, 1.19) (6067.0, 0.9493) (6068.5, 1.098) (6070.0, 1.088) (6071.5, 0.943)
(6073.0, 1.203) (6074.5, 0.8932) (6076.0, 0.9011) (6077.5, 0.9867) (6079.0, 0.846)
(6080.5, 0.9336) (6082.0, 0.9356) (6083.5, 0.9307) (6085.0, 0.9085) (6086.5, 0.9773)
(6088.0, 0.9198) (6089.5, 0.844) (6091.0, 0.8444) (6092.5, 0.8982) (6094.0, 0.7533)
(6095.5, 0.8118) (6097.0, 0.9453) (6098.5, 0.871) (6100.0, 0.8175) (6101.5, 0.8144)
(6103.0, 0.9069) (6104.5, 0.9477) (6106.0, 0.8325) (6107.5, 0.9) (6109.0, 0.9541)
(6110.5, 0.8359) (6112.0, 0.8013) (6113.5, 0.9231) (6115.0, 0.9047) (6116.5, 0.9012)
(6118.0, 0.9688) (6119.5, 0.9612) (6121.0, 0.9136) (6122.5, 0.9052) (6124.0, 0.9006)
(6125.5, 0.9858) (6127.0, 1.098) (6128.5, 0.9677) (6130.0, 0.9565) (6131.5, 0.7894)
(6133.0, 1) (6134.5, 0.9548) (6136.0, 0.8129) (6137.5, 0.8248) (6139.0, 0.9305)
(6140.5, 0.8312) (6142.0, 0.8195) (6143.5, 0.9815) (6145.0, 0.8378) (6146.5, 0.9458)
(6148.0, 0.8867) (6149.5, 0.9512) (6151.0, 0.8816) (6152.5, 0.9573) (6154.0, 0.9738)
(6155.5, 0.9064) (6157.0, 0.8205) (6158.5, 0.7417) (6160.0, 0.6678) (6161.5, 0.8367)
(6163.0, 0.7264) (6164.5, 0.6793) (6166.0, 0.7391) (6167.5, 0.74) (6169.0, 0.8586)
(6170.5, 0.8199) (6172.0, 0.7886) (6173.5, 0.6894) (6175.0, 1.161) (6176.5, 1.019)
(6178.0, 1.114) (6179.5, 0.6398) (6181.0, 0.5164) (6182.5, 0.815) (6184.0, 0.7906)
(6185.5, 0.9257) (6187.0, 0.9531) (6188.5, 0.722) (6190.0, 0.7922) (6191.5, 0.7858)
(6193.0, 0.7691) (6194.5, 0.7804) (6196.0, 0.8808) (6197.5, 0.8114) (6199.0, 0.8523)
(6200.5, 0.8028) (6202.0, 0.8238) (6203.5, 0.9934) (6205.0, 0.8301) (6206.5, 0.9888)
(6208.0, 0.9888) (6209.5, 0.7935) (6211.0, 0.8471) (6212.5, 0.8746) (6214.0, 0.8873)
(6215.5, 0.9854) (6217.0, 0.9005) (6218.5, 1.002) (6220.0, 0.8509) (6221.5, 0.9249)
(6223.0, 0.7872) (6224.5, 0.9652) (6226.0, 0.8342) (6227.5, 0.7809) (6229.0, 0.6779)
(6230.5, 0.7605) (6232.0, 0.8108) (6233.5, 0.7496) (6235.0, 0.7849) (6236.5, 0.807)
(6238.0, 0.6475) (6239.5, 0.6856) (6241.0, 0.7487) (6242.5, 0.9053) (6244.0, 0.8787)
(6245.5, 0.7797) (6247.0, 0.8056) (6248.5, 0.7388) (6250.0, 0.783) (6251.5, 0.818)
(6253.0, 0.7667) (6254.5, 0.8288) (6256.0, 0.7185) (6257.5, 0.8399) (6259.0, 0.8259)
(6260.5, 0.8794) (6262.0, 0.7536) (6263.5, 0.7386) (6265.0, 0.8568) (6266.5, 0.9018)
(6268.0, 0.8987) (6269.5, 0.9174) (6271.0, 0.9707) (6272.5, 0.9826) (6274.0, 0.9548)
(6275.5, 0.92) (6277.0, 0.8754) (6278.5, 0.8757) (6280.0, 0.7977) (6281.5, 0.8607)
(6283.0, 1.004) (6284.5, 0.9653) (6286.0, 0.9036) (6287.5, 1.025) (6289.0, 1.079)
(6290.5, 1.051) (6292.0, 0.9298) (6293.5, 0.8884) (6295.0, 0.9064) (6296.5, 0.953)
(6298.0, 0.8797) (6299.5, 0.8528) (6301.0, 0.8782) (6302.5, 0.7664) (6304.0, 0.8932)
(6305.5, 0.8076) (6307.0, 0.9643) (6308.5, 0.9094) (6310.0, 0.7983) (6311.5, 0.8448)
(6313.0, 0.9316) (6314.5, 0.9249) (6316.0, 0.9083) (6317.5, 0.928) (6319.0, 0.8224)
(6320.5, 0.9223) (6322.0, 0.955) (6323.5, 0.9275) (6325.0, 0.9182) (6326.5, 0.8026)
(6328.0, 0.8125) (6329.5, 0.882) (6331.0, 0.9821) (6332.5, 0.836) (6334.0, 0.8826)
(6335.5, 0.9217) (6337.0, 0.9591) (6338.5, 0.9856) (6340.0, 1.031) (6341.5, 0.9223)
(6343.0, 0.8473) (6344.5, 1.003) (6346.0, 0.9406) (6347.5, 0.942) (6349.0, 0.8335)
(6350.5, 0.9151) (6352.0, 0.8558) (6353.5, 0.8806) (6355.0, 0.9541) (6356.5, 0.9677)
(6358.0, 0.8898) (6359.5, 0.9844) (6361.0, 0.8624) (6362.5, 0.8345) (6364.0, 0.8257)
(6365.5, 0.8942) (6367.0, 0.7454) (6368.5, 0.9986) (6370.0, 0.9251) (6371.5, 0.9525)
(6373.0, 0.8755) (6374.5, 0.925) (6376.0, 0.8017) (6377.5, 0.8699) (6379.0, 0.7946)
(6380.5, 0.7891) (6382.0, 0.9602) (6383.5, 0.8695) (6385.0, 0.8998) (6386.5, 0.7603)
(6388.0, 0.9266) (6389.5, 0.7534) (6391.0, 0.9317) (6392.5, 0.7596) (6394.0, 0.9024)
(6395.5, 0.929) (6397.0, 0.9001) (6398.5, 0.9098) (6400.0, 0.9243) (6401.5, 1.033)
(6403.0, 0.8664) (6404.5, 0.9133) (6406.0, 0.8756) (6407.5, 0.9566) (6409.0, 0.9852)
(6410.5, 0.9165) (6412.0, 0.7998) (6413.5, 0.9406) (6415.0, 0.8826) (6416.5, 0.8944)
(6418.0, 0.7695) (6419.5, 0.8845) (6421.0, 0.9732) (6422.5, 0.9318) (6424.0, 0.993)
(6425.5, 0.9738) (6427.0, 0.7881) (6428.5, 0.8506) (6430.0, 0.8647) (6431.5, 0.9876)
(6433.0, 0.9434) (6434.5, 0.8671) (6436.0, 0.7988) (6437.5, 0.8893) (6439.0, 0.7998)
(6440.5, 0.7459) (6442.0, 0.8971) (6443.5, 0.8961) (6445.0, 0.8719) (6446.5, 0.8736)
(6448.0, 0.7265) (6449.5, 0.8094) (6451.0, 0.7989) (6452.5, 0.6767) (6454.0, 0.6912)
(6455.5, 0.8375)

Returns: 0.01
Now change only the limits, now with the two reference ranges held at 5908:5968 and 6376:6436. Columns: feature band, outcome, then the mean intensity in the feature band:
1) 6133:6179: 0.061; 0.864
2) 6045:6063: -0.076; 0.991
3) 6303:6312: 0.039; 0.867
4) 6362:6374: 0.012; 0.883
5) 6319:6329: 0.016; 0.884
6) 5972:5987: -0.019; 0.948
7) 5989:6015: 0.029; 0.905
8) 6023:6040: 0.009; 0.919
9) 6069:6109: 0.011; 0.912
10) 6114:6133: -0.026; 0.94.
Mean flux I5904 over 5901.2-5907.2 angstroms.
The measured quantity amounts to 0.84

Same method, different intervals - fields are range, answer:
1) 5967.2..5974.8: 1.02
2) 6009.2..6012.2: 0.804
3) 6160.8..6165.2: 0.747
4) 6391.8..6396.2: 0.864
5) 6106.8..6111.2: 0.897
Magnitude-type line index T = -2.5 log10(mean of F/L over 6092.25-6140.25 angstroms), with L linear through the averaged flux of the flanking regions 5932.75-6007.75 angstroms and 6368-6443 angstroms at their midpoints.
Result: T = 0.02 mag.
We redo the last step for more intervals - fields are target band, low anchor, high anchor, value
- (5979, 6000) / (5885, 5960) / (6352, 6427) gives -0.044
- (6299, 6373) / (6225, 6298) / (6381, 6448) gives -0.036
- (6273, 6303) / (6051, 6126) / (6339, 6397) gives -0.019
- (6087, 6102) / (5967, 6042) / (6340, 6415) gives 0.071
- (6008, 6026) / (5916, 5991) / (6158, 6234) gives 0.055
